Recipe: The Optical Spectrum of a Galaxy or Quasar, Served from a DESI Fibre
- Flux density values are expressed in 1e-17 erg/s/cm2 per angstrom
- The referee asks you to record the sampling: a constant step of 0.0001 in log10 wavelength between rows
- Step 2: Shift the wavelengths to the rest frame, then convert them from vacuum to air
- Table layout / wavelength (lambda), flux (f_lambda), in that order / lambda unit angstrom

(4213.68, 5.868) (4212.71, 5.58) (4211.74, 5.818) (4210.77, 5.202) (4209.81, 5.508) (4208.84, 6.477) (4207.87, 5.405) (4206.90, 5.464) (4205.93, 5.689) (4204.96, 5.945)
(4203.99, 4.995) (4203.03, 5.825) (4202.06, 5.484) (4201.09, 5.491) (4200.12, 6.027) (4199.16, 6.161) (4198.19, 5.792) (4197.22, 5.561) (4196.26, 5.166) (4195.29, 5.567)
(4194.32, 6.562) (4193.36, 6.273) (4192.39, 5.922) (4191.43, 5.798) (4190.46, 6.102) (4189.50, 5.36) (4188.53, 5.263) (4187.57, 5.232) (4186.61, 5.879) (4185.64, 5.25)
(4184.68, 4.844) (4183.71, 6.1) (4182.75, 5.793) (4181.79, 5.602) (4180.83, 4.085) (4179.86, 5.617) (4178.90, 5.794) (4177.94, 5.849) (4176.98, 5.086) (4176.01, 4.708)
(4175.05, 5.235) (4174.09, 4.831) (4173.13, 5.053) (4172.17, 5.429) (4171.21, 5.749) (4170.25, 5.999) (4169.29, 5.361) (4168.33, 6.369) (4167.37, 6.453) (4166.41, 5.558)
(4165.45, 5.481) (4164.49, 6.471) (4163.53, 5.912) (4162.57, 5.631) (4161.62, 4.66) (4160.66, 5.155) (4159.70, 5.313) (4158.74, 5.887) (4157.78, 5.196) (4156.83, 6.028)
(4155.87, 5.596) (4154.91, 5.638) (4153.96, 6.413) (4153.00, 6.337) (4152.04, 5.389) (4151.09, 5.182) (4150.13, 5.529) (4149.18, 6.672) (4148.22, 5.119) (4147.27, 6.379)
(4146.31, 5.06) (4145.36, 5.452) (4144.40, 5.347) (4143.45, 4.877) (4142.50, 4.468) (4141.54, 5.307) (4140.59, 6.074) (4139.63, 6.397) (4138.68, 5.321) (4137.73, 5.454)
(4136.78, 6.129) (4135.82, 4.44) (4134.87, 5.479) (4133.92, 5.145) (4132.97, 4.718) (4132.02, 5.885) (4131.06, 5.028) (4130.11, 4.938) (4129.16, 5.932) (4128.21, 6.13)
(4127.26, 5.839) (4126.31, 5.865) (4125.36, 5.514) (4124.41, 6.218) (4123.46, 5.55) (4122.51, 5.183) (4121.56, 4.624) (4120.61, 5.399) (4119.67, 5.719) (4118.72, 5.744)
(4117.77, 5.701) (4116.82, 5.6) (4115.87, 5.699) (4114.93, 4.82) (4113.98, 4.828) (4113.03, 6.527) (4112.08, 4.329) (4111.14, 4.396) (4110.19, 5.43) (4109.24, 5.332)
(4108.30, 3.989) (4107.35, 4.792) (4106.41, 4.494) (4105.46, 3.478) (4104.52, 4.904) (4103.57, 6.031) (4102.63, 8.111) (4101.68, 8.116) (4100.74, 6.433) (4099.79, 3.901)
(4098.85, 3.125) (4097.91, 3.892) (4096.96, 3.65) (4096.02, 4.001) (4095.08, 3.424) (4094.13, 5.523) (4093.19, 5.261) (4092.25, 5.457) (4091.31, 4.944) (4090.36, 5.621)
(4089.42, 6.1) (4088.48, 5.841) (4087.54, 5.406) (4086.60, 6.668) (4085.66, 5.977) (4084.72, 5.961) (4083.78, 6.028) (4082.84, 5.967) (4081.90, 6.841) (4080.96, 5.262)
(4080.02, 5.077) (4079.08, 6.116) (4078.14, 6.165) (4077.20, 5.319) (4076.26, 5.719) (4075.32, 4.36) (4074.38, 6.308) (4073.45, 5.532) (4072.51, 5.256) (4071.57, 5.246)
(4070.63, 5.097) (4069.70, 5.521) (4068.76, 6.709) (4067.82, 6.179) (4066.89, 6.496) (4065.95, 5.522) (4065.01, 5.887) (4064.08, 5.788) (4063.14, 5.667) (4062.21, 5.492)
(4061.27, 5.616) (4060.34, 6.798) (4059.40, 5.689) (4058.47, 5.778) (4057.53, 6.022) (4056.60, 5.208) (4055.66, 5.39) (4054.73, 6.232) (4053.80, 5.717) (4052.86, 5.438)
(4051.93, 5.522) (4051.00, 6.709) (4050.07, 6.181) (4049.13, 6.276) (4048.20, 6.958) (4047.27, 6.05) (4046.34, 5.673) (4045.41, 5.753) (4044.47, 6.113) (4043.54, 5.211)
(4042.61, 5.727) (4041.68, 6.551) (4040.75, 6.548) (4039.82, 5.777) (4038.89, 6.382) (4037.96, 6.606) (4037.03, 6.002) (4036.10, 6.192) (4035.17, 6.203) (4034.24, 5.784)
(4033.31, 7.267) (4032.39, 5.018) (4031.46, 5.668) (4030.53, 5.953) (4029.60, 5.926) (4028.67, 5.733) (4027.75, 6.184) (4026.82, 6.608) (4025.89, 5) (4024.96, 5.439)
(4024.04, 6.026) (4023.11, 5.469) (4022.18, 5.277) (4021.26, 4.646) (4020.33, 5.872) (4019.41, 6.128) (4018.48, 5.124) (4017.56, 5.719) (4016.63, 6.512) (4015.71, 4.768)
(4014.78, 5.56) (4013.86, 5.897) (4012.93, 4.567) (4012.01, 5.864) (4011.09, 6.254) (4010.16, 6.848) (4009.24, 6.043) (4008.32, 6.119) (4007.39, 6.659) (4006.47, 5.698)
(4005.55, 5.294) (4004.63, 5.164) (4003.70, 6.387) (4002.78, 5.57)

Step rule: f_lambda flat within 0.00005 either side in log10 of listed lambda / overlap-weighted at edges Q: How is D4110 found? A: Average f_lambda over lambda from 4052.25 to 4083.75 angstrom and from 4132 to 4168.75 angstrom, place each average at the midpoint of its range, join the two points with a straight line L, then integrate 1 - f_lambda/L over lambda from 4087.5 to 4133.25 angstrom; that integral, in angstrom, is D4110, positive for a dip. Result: 3.3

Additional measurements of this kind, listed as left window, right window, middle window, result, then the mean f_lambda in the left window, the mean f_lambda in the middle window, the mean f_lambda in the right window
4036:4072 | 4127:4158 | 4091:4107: 2.1 angstrom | 5.94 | 4.99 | 5.54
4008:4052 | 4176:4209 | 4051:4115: 3.7 angstrom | 5.91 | 5.48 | 5.61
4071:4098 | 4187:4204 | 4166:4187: 0.7 angstrom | 5.43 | 5.48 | 5.72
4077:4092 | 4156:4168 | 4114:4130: 0.5 angstrom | 5.83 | 5.56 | 5.65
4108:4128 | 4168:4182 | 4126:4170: -1.8 angstrom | 5.37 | 5.59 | 5.37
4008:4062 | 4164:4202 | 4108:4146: 2.3 angstrom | 5.89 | 5.38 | 5.61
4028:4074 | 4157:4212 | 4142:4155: 0.3 angstrom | 5.92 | 5.56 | 5.59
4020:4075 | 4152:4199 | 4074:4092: 0.1 angstrom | 5.88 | 5.76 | 5.6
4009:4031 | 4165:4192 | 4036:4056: -1.3 angstrom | 5.72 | 6.05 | 5.5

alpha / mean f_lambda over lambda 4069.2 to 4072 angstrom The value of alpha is 5.31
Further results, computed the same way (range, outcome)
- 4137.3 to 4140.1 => 5.74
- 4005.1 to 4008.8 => 5.95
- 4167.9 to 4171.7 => 5.86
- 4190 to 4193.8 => 6.01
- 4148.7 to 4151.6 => 5.8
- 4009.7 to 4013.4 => 5.88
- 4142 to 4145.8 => 5.03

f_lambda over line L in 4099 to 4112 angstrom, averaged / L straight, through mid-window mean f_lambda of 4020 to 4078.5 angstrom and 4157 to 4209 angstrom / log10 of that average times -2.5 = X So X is 0.10 mag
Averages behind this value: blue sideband 5.85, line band 5.25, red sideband 5.59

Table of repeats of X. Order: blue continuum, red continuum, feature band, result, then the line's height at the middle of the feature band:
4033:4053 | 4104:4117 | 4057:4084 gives -0.03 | 5.63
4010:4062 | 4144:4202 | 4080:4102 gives 0.08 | 5.77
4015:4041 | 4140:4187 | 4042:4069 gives -0.03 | 5.78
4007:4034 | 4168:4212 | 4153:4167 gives -0.01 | 5.62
